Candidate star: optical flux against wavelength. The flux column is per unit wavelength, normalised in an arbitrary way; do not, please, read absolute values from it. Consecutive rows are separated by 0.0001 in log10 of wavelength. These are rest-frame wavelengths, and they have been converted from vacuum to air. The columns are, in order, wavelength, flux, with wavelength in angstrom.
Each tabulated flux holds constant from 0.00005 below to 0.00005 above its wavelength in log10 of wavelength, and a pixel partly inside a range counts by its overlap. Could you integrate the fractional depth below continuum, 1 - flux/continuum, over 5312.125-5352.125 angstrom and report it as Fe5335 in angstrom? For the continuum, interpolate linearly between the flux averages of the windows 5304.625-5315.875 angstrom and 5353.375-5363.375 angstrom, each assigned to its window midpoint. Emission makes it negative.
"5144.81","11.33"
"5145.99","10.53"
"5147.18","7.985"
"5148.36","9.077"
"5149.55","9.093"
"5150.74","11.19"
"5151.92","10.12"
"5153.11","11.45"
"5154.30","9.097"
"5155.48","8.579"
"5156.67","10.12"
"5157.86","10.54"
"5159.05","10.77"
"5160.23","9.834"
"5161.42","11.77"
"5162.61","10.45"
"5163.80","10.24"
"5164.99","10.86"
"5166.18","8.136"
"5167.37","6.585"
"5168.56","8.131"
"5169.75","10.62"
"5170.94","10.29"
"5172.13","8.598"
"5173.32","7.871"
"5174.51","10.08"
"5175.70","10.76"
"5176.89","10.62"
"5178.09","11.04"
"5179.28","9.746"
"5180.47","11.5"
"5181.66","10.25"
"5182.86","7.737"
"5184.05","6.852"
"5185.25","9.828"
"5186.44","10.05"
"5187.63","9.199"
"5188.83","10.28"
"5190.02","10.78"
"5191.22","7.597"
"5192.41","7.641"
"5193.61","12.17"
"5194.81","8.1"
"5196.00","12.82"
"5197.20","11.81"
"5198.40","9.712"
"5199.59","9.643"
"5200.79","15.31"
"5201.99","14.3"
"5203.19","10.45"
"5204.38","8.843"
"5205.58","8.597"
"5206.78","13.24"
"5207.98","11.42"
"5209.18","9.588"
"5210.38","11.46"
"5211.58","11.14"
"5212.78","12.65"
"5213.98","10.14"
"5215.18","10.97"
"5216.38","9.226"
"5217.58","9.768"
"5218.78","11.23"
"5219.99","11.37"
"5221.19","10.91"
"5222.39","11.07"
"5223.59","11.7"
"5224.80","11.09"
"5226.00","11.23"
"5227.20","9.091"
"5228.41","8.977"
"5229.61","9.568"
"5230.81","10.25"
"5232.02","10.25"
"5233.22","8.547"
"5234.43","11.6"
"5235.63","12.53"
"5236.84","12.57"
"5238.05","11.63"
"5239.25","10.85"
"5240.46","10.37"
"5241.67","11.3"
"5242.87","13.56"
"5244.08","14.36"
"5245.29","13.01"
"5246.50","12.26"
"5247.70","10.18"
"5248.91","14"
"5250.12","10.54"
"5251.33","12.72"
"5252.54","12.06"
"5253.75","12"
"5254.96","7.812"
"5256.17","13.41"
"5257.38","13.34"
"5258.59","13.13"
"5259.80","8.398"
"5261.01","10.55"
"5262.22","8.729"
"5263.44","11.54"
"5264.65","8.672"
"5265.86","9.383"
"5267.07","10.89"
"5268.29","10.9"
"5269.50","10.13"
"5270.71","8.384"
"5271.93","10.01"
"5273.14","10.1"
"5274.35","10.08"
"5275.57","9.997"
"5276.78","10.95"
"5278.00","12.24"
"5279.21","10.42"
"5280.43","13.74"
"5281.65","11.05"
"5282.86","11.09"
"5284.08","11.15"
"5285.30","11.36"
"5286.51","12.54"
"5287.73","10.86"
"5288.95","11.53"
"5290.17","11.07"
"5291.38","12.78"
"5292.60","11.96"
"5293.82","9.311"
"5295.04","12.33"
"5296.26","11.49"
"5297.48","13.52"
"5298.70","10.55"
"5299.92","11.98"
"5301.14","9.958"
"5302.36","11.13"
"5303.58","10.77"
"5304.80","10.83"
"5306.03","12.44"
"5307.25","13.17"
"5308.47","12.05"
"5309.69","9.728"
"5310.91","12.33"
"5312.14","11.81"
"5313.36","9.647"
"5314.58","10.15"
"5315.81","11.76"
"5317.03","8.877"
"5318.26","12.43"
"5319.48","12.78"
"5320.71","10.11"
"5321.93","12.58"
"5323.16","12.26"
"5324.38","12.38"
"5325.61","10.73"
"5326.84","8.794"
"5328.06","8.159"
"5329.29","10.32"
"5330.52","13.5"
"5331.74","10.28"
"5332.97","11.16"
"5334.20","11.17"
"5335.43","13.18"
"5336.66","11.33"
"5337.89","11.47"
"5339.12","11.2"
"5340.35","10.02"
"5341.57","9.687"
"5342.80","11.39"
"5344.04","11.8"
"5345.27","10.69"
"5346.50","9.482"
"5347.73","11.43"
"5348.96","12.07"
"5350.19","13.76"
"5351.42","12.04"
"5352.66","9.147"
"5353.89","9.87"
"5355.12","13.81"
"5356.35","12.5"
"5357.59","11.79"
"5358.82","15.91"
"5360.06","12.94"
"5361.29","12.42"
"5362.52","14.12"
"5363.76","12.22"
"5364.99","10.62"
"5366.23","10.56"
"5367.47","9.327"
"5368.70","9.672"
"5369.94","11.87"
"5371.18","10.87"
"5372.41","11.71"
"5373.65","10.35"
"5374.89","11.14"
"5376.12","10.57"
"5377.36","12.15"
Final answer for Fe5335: 3.1 angstrom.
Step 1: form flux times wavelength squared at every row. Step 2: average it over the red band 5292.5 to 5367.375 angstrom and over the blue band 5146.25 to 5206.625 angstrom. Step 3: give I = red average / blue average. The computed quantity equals 1.21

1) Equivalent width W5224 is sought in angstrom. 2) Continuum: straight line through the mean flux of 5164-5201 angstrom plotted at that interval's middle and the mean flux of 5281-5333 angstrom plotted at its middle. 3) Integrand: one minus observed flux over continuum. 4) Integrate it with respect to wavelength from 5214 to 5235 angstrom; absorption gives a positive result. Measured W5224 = -0.2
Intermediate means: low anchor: 9.77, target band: 10.4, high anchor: 11.3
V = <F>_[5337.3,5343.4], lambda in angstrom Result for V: 10.8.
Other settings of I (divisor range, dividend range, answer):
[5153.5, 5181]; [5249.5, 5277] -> 1.12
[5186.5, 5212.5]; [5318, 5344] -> 1.10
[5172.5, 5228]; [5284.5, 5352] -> 1.13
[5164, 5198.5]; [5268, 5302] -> 1.20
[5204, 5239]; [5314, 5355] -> 1.08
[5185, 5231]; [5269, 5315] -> 1.09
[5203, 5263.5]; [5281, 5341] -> 1.05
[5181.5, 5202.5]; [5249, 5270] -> 1.10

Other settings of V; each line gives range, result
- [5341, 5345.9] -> 10.9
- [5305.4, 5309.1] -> 12.5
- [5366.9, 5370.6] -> 10.3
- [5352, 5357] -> 11.3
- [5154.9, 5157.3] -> 9.35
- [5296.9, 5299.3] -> 12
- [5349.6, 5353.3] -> 11.6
